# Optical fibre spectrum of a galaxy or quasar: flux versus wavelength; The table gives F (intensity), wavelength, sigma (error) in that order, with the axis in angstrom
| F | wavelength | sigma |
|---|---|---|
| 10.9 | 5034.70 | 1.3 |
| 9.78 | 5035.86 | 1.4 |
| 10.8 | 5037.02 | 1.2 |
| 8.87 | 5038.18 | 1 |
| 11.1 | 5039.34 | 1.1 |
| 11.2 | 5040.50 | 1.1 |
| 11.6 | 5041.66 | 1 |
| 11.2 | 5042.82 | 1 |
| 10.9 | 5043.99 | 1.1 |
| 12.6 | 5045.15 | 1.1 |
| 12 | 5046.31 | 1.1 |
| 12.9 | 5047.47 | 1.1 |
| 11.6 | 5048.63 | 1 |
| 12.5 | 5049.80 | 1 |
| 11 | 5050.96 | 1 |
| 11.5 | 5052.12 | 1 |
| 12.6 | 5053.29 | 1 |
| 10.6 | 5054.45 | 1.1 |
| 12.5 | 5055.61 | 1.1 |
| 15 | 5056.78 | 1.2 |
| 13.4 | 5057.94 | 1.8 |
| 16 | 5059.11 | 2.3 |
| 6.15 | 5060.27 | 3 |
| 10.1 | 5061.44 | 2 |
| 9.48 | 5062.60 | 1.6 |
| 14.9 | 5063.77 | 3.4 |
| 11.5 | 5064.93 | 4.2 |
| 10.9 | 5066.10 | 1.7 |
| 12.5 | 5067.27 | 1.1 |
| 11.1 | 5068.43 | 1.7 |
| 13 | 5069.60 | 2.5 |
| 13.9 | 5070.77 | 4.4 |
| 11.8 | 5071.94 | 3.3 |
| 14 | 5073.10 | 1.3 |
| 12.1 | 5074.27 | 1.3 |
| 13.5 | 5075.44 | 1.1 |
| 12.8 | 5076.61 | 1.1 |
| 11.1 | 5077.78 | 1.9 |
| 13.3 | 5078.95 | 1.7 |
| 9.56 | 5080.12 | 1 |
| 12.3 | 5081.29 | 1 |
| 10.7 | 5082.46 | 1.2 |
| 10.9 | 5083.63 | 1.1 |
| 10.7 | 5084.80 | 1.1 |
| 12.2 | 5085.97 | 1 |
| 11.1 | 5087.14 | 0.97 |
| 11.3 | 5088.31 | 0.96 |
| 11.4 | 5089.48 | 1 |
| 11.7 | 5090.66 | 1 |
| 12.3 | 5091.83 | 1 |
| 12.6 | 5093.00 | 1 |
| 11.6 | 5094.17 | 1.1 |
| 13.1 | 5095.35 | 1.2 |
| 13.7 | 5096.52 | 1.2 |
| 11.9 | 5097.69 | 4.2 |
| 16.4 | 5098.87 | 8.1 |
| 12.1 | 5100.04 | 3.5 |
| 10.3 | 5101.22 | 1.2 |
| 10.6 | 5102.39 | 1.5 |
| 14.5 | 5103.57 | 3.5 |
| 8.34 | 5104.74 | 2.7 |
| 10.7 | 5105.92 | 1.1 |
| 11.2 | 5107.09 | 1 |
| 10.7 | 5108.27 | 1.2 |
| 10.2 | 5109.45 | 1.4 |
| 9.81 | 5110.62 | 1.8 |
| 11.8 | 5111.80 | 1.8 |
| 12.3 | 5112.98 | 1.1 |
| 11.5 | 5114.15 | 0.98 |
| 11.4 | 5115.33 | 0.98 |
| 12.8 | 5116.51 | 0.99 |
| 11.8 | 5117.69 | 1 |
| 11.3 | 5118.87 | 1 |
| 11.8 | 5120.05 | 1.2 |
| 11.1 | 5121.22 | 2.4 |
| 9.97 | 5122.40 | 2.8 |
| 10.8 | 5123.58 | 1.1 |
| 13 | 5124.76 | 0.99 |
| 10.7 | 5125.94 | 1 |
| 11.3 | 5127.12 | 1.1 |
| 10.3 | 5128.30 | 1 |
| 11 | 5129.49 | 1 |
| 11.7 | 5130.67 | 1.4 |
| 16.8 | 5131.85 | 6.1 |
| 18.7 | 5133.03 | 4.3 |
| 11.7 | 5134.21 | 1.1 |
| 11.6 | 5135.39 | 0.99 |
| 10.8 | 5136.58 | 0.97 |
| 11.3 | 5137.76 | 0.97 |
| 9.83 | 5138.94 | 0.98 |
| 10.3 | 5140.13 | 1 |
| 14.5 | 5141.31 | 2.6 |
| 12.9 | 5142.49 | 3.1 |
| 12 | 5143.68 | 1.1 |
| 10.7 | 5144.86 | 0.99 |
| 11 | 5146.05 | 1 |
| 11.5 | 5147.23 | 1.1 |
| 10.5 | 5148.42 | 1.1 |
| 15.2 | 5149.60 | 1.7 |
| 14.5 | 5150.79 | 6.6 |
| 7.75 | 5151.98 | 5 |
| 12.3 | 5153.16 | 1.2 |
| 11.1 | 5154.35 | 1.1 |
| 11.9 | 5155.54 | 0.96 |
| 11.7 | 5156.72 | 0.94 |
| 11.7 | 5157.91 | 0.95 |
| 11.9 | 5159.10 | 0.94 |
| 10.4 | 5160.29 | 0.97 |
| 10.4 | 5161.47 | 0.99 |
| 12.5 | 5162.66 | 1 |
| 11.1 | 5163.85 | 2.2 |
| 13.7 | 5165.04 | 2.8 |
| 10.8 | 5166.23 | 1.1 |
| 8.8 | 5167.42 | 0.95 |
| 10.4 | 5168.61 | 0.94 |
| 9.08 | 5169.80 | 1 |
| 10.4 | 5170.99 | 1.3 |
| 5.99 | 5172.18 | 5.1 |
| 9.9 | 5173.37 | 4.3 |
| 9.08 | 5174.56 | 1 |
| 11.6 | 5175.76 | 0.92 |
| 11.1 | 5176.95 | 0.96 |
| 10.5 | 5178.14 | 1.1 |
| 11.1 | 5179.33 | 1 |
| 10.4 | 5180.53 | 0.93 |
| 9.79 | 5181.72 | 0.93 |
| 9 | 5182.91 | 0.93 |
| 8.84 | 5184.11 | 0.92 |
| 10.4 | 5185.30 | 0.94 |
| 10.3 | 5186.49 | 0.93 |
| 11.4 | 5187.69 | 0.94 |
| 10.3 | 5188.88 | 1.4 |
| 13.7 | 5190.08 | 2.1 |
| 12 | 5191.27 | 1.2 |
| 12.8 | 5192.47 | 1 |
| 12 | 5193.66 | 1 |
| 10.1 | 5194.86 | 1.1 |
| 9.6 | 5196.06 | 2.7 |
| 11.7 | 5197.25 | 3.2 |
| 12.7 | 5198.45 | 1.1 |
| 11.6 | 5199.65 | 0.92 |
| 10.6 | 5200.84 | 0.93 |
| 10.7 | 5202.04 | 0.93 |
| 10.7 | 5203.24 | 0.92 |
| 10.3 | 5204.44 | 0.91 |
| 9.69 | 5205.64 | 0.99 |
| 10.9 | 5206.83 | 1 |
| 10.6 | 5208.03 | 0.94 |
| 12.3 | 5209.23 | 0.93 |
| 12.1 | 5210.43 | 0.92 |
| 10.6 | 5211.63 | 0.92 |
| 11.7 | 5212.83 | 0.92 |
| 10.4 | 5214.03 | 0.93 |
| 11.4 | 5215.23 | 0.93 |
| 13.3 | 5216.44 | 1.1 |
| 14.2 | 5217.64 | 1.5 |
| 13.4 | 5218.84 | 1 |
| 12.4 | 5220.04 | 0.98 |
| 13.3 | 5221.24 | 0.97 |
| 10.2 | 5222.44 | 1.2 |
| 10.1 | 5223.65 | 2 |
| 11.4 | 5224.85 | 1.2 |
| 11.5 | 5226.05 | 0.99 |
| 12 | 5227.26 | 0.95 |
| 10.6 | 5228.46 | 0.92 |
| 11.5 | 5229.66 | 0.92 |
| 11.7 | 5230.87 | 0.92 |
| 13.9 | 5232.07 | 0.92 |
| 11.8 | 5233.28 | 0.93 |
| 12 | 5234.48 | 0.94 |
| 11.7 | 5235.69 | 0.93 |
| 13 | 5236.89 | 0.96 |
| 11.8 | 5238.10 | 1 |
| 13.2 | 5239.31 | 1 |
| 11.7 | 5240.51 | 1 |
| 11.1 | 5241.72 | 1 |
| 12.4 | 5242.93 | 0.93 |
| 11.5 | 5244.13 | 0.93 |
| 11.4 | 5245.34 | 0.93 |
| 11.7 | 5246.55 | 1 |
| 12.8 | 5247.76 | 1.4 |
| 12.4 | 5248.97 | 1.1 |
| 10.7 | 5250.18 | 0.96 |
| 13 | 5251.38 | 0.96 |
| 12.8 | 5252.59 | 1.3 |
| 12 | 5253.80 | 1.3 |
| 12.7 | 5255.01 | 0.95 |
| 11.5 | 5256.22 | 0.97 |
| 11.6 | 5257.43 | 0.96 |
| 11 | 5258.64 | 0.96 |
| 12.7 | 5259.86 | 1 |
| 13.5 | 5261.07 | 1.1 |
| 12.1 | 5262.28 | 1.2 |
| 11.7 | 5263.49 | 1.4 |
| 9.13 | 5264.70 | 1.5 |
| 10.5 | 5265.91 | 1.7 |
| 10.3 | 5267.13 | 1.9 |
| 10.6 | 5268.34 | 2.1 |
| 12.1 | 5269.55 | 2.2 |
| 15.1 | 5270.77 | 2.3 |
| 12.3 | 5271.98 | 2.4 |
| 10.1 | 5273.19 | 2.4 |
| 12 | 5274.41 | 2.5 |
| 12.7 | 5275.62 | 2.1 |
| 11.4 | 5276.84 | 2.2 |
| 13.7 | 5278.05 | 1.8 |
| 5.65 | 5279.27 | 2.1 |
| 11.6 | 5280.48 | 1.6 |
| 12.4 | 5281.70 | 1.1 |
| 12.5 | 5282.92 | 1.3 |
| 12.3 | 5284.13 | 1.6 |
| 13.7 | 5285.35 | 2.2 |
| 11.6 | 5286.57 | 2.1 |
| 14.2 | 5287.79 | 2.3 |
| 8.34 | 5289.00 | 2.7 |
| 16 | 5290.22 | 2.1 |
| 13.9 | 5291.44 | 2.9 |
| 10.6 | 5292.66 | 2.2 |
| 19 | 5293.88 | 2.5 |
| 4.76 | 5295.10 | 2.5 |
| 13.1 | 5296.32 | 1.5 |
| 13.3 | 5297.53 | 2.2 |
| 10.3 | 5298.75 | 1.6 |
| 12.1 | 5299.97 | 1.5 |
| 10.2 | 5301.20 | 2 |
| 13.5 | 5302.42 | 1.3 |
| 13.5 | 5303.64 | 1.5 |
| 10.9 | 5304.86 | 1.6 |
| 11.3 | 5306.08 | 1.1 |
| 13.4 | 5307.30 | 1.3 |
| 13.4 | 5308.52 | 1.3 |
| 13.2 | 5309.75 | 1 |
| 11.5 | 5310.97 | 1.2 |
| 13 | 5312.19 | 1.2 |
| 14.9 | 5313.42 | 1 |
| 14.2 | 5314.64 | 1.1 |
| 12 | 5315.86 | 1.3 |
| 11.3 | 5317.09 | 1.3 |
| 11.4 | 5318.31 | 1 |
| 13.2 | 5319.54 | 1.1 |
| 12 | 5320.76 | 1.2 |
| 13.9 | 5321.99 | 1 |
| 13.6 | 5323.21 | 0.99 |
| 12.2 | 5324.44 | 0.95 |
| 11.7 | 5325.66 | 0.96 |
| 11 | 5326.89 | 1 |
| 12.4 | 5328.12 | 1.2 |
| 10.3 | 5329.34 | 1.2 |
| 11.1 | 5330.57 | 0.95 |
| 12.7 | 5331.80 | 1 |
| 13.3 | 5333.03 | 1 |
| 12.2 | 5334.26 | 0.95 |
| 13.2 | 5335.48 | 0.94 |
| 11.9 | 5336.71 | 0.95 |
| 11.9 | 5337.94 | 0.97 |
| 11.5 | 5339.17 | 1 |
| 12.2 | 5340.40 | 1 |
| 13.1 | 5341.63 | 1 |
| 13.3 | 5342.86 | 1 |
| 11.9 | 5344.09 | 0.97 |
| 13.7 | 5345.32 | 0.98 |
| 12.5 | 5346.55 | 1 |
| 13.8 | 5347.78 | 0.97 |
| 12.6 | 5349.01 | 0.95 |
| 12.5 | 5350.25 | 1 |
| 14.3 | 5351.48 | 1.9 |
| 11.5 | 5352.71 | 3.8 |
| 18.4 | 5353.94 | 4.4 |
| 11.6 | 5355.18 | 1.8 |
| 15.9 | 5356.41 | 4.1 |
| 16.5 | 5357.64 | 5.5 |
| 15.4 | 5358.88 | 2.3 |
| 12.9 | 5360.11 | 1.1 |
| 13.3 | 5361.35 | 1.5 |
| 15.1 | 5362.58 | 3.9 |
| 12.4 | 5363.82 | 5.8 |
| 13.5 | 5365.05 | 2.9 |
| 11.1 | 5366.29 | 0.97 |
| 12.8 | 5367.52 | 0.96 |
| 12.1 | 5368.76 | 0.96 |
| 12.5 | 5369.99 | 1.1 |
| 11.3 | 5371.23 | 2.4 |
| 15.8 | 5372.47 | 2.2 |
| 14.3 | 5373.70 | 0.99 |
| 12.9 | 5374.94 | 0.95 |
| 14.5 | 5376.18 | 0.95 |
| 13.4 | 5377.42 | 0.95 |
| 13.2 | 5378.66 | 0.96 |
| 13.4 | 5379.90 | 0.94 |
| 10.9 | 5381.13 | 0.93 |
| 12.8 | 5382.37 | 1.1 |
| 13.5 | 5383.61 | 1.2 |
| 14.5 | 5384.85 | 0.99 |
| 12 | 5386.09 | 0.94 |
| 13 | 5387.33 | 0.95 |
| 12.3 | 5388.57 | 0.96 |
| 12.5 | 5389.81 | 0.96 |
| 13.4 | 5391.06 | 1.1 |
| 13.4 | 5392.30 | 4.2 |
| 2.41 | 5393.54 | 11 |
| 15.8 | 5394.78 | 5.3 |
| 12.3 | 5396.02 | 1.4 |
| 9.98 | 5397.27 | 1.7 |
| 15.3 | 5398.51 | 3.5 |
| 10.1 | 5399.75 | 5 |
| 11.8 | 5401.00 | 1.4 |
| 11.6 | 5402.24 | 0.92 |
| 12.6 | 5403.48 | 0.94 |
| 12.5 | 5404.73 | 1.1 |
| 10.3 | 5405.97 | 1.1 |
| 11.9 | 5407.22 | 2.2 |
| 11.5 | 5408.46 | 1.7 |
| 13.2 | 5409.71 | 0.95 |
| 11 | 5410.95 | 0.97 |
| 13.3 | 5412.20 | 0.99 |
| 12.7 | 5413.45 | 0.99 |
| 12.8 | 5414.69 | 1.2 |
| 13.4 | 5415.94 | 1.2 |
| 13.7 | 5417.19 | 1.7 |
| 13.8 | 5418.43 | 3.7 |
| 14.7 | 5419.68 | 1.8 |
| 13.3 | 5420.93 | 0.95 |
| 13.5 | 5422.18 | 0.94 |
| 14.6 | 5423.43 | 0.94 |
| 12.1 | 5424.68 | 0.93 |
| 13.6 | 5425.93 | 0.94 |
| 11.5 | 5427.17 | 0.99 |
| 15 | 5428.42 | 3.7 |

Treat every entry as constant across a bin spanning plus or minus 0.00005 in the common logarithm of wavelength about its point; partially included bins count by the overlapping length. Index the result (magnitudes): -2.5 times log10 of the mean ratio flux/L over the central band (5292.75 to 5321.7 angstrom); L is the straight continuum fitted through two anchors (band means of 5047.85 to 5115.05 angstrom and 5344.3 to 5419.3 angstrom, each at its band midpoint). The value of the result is 0.021 mag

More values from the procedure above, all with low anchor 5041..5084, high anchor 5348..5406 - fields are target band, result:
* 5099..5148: 0.05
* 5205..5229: 0.08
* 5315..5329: 0.04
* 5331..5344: 0.03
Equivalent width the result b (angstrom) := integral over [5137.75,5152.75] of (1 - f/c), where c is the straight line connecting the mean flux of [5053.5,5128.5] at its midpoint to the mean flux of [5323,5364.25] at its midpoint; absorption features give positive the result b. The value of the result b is 0.4 angstrom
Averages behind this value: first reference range 11.8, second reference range 13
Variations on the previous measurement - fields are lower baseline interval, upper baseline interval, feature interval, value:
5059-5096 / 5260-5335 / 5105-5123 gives 1.1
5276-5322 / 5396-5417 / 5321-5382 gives -3.9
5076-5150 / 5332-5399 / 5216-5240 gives 0.4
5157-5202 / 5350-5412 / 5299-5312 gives -0.2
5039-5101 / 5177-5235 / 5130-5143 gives -1.2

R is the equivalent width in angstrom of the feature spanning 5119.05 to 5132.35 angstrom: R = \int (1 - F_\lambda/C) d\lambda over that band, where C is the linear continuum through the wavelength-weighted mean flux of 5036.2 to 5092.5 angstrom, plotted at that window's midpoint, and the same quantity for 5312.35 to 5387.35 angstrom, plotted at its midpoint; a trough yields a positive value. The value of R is 0.5 angstrom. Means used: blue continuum 11.8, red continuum 13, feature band 11.6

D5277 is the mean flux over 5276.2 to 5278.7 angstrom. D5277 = 12.4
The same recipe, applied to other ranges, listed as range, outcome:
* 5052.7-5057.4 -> 12.7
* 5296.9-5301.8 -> 11.5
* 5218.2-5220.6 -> 12.9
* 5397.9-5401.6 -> 12.4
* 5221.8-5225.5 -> 10.6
